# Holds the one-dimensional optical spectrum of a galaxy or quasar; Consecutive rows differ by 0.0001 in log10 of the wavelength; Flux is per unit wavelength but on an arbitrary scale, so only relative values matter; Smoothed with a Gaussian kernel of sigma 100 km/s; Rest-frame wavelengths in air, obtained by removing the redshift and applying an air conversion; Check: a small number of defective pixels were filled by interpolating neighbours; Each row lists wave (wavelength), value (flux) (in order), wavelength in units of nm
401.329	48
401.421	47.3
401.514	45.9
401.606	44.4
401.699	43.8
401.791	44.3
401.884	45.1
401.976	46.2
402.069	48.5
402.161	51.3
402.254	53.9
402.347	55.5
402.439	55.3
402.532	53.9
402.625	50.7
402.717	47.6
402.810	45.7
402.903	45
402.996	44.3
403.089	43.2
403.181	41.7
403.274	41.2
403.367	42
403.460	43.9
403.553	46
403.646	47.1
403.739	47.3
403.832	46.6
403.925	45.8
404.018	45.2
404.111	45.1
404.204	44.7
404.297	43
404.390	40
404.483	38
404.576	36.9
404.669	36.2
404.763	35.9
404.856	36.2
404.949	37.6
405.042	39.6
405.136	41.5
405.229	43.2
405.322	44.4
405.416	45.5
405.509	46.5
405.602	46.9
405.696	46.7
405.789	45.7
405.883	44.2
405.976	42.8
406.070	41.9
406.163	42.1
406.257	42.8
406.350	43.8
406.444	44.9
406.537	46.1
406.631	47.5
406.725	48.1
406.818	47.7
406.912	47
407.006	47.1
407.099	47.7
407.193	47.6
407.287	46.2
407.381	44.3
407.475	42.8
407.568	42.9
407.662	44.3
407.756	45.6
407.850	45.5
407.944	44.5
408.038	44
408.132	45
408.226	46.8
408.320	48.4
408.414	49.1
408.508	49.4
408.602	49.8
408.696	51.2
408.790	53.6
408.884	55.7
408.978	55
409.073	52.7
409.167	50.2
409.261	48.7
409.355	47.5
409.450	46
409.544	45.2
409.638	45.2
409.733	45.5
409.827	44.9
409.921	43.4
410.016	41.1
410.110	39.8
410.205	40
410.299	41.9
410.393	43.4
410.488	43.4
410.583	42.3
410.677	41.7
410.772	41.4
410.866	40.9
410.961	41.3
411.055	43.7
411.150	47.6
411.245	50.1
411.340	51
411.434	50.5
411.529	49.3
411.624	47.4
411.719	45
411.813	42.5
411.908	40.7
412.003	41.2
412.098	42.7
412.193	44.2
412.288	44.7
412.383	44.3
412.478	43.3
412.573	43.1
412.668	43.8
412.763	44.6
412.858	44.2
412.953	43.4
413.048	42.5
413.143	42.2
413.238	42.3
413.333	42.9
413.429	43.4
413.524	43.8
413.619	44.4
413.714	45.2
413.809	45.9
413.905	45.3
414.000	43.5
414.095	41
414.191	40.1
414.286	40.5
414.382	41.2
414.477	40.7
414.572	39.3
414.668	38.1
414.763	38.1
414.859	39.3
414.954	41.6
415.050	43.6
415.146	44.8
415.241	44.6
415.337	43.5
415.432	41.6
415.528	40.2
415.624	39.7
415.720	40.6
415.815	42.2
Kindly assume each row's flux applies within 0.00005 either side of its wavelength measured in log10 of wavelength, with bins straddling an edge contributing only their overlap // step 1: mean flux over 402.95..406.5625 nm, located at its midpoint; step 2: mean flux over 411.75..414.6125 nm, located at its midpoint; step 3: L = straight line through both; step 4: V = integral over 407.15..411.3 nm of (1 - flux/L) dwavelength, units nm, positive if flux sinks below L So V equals -0.29 nm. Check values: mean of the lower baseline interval 43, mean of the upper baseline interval 42.9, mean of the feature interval 45.9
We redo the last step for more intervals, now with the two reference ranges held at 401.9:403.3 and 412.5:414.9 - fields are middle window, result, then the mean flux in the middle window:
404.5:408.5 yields 0.177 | 44.1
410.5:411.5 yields -0.029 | 45.1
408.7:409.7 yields -0.115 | 49.9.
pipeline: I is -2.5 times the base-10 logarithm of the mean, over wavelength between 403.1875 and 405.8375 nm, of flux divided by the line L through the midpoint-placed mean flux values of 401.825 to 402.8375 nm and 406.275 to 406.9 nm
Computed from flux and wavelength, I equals 0.13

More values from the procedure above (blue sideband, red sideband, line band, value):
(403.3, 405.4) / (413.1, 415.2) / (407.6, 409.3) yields -0.16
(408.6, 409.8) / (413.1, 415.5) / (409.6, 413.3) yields 0.06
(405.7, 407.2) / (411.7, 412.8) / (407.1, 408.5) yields -0.02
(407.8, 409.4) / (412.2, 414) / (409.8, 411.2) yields 0.11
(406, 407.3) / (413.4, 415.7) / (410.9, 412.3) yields -0.05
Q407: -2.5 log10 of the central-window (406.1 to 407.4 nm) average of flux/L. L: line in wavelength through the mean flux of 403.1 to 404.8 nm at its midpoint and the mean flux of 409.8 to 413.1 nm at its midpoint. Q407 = -0.069 mag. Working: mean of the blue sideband 42.6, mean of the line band 45.9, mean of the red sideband 43.9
